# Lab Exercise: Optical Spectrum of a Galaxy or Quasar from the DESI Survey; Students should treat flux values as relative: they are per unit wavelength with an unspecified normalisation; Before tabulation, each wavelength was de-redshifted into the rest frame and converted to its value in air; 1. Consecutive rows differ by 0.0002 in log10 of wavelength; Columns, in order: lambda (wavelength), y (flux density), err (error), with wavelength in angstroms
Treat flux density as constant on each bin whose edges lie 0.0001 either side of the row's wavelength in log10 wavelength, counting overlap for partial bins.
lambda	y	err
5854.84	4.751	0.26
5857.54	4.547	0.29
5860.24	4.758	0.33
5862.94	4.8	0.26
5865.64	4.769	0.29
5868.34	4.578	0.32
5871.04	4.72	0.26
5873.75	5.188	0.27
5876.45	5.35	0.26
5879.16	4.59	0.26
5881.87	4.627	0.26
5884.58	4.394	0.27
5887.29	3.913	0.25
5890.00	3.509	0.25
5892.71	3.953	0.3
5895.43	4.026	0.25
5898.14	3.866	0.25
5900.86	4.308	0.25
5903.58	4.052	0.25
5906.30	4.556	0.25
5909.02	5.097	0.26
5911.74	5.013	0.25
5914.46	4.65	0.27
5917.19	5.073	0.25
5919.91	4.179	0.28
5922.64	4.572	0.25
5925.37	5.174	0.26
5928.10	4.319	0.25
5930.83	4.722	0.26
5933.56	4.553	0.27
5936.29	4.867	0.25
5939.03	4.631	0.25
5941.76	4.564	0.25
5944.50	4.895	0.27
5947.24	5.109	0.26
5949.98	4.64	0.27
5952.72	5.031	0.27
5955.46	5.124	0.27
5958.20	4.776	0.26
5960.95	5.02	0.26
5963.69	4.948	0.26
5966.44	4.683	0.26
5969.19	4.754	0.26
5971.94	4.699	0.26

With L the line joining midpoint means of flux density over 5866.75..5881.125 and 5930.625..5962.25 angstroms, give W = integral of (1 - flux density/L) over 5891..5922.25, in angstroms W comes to 2.7 angstroms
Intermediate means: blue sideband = 4.87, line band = 4.43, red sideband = 4.83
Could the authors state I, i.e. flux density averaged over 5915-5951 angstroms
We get 4.71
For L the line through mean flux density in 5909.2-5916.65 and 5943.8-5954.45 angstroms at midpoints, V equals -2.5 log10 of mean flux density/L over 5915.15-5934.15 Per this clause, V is 0.06 mag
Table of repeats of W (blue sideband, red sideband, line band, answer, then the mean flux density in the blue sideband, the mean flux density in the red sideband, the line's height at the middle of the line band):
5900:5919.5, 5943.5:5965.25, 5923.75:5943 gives 0.5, 4.66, 4.94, 4.81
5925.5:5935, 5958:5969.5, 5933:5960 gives -0.6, 4.62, 4.85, 4.73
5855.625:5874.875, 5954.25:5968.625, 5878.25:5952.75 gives 4.8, 4.76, 4.9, 4.83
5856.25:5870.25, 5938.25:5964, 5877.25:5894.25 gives 1.9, 4.69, 4.88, 4.74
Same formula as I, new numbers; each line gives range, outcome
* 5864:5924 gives 4.5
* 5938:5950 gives 4.79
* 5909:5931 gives 4.74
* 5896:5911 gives 4.38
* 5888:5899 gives 3.84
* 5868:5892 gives 4.52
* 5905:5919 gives 4.86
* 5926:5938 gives 4.65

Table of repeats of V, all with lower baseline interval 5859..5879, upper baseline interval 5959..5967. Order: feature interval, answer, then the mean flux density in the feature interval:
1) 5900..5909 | 0.11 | 4.42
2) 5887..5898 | 0.26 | 3.85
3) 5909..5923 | 0.03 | 4.75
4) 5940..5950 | 0.02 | 4.82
